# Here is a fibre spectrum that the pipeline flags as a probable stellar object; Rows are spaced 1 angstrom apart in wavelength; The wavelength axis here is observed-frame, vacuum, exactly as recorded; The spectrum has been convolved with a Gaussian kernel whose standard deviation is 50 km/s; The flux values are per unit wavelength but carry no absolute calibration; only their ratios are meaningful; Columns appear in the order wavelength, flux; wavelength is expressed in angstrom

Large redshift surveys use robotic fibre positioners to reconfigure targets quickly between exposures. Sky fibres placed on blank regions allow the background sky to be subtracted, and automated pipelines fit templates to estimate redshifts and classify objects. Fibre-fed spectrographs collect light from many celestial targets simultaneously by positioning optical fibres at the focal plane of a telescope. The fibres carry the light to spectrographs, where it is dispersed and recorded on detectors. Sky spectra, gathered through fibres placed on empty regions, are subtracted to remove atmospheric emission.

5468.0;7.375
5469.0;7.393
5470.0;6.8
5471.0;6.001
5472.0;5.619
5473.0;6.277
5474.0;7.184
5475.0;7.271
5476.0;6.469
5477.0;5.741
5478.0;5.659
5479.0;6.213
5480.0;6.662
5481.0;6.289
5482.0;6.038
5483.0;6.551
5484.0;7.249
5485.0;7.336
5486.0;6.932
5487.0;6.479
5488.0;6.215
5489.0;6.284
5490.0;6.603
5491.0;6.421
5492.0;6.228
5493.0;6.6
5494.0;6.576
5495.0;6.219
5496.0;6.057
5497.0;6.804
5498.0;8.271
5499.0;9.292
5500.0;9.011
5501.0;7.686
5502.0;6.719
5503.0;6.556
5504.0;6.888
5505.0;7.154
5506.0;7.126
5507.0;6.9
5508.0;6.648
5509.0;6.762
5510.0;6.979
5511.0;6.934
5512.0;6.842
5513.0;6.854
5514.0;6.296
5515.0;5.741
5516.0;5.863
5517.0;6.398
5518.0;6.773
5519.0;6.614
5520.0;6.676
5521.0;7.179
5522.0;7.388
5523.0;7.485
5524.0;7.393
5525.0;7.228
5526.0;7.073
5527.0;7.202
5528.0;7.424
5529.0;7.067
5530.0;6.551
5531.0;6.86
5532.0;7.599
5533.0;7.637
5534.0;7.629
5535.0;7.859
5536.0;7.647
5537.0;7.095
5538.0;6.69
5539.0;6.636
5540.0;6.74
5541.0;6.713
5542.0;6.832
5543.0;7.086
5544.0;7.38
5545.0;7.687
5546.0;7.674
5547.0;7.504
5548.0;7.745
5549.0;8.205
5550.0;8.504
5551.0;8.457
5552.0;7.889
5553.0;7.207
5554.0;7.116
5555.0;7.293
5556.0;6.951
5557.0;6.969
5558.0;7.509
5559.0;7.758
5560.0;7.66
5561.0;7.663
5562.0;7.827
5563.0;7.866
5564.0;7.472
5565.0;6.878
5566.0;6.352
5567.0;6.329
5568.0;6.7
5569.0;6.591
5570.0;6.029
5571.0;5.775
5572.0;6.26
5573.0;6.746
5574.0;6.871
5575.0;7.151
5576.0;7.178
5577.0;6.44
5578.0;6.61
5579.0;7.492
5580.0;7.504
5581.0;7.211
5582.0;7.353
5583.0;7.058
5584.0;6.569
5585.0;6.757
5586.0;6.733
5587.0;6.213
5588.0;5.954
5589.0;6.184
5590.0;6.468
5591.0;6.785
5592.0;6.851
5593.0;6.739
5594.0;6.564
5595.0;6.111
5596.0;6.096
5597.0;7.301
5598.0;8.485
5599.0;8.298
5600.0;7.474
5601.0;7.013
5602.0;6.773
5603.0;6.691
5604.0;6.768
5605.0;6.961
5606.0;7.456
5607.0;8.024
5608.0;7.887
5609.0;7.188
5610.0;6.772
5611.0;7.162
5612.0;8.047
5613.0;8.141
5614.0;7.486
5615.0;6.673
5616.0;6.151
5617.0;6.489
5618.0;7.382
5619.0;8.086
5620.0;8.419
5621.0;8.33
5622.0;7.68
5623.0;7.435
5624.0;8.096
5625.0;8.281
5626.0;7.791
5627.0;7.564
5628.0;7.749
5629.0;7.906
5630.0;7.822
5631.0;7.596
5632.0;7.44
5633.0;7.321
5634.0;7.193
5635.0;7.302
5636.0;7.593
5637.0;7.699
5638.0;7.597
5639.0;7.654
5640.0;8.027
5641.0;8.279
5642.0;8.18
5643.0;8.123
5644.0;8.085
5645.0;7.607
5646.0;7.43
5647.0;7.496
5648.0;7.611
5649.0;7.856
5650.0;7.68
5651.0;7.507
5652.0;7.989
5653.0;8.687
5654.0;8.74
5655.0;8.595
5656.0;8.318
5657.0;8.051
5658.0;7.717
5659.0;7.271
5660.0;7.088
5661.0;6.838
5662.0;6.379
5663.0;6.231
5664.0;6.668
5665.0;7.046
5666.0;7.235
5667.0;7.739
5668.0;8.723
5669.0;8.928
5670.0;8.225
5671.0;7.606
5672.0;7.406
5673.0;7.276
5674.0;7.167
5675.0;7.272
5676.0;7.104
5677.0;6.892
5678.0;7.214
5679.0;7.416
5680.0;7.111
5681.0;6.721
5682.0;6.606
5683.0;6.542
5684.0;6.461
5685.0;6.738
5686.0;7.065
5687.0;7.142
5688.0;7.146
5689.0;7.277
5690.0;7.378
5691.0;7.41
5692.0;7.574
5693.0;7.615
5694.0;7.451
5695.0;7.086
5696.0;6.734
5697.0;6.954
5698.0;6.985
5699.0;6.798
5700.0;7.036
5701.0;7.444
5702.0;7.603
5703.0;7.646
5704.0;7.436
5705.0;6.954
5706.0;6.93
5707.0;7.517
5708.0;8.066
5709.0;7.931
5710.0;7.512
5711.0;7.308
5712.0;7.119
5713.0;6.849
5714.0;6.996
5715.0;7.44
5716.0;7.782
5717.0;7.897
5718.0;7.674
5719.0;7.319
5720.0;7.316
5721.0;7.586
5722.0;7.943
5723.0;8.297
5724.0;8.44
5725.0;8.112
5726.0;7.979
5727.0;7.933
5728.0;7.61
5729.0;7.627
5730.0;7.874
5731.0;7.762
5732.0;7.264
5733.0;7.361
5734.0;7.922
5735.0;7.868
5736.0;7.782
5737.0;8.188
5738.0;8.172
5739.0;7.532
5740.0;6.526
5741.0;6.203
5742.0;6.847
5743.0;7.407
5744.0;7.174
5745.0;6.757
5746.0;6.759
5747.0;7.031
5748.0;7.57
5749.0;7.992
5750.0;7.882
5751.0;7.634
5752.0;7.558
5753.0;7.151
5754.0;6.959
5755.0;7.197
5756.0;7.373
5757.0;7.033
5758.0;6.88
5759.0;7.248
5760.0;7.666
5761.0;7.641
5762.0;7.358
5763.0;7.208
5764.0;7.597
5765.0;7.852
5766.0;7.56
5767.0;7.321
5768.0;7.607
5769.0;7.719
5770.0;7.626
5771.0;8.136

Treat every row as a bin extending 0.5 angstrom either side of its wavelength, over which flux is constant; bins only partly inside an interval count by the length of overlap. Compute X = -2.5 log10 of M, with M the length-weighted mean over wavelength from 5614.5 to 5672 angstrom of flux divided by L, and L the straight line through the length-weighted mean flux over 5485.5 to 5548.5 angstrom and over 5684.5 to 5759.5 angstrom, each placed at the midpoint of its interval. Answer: -0.060 mag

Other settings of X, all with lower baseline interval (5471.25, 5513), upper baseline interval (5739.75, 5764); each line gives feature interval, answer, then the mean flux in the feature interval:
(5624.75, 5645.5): -0.107 mag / 7.75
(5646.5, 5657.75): -0.143 mag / 8.04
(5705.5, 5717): -0.040 mag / 7.43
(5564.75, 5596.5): 0.046 mag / 6.64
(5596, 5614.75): -0.064 mag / 7.39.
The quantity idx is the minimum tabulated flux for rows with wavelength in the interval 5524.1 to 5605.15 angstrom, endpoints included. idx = 5.775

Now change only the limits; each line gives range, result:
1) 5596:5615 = 6.096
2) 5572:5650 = 5.954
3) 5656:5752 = 6.203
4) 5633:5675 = 6.231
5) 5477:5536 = 5.659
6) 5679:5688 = 6.461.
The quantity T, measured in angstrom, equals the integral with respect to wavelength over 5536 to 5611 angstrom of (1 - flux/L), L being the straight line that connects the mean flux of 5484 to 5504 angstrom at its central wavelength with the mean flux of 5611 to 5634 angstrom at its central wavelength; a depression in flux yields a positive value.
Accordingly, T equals 2.86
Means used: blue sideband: 6.97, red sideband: 7.61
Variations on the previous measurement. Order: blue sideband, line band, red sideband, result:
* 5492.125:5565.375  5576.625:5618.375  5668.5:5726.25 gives 1.5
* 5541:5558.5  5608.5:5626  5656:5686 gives -0.4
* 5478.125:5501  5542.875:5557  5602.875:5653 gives -0.9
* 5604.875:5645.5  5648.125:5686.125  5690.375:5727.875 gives 0.6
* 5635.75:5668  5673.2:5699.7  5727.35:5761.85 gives 1.7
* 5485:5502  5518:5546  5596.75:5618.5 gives -0.3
